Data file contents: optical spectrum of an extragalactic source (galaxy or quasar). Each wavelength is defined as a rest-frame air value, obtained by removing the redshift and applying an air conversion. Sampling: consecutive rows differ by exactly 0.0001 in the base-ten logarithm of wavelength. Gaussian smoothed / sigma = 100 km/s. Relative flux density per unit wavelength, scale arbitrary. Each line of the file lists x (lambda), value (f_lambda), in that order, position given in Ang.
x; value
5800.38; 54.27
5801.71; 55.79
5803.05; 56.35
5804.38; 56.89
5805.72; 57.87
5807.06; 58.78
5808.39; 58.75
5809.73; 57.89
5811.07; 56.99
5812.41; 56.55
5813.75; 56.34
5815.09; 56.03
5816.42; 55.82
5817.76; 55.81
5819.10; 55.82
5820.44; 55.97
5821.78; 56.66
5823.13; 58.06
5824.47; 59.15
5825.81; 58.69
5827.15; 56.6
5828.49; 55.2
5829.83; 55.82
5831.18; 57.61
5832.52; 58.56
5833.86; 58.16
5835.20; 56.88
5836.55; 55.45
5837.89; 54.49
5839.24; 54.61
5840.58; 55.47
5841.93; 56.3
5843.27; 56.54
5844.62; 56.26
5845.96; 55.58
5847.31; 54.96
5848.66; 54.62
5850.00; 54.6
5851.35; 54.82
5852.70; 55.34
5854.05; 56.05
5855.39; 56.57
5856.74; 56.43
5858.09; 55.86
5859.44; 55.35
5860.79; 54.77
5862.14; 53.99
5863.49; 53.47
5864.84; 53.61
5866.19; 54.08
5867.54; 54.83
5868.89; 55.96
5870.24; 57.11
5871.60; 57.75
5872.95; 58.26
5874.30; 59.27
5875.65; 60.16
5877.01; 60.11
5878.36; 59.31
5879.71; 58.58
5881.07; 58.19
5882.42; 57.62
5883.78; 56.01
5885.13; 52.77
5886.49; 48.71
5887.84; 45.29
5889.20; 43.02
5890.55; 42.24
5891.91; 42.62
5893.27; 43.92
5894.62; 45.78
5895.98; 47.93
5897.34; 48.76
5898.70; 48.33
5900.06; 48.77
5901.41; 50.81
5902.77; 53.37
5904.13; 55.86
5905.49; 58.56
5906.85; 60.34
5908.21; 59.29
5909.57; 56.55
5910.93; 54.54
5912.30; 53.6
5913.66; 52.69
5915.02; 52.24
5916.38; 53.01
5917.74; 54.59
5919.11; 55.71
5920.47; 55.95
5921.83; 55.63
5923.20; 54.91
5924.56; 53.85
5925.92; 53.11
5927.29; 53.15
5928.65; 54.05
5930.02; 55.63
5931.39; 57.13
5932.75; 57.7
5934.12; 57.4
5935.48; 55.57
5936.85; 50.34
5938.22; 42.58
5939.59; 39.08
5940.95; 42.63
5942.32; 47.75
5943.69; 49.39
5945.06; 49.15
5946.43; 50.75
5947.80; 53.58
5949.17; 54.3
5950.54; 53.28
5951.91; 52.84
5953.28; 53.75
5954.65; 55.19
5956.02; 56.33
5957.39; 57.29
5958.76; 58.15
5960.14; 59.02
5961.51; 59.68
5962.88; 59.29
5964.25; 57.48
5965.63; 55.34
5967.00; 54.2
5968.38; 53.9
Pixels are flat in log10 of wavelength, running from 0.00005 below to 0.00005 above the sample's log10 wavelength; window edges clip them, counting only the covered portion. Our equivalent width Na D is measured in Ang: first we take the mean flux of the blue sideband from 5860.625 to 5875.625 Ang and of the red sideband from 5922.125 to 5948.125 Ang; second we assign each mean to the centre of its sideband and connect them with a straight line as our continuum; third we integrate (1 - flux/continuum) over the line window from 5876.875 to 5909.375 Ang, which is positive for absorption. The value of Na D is 1.5 Ang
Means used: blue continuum 56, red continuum 51.5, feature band 51.9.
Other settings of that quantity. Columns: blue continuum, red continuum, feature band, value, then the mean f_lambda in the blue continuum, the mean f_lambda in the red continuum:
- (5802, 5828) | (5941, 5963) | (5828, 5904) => 2.5 Ang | 57.1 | 53.9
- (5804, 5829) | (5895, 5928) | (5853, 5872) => 0.0 Ang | 57.1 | 53.7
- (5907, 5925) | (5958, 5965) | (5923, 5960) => 2.9 Ang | 55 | 58.6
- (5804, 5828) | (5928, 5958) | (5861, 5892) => 0.3 Ang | 57.1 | 52.1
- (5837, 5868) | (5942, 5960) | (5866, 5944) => 1.9 Ang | 55.2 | 53.5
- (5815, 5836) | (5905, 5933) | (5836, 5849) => 0.3 Ang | 57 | 55.3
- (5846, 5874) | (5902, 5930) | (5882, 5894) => 1.6 Ang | 55.5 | 55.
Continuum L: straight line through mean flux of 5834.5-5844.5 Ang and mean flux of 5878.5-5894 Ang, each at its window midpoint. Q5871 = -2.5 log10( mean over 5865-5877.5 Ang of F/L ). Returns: -0.106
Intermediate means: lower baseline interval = 55.7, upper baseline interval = 50.2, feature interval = 57.3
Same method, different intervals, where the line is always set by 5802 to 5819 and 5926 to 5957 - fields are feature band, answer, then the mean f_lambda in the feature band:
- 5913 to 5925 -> -0.030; 54.3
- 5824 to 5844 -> -0.011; 56.6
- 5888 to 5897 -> 0.207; 44.5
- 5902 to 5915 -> -0.052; 55.8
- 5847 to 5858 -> -0.002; 55.5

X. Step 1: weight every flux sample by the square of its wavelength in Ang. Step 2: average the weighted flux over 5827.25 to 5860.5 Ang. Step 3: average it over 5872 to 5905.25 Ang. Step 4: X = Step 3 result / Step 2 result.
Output 0.95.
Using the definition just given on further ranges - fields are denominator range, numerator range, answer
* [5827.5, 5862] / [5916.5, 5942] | 0.97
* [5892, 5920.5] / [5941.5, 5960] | 1.03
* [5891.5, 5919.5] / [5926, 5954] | 1.00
